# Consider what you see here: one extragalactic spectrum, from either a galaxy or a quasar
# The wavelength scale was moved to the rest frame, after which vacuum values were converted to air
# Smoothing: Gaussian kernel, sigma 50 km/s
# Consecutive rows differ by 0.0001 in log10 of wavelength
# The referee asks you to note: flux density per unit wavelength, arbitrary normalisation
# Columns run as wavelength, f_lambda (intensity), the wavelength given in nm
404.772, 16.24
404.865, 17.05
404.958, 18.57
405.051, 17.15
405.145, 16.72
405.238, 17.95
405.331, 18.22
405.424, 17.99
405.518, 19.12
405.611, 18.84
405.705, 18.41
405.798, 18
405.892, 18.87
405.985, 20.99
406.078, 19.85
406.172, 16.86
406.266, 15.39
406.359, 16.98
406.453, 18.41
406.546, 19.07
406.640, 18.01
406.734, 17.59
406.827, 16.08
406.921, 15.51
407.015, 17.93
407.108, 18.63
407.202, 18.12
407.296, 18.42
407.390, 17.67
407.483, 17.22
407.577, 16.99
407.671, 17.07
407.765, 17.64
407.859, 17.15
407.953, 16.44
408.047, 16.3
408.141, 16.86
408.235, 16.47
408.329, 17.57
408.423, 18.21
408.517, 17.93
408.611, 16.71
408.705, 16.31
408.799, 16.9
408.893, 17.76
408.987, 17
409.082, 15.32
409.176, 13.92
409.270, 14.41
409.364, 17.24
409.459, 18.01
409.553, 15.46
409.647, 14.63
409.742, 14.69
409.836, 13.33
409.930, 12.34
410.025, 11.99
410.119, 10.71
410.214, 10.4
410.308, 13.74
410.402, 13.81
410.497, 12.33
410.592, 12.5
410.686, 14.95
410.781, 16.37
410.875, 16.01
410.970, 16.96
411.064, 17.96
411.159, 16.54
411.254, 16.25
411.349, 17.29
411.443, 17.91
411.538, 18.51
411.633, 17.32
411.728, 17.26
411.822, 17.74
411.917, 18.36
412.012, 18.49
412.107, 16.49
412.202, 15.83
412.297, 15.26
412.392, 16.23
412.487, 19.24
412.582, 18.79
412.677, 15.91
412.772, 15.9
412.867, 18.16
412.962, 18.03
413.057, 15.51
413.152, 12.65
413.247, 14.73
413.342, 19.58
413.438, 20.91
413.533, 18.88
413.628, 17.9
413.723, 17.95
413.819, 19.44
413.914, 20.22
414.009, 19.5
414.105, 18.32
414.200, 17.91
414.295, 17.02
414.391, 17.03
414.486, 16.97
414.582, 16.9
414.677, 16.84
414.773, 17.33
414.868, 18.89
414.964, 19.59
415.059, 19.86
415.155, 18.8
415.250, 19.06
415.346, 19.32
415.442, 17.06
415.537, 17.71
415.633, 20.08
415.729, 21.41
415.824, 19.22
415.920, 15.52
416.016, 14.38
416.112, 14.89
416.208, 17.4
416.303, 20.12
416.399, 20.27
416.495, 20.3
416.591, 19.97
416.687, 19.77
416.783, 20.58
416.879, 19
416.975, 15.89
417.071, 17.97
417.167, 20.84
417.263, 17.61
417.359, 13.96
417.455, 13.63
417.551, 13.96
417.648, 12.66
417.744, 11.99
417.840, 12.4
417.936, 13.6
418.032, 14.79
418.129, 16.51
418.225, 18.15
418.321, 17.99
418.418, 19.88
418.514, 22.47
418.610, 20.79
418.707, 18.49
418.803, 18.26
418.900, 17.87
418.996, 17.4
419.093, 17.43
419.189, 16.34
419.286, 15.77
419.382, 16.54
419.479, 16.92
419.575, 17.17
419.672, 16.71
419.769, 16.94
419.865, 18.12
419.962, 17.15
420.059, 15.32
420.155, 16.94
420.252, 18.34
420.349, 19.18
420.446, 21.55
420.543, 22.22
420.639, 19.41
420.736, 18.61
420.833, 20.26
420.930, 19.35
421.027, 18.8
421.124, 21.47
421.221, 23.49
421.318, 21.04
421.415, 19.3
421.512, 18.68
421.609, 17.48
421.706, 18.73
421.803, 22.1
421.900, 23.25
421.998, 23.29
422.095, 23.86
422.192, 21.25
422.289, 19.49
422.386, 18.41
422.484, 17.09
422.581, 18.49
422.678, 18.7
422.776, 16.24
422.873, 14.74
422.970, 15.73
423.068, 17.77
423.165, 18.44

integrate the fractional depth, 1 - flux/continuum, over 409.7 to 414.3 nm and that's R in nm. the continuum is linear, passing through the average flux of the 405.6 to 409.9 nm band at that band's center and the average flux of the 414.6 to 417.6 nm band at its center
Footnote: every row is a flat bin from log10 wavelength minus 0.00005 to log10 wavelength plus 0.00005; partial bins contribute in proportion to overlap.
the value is 0.31 nm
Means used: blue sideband 17.1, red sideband 18.1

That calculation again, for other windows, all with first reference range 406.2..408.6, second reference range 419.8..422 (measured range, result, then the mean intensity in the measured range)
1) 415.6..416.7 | 0.02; 18.6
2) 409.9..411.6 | 0.29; 14.9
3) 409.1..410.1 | 0.18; 14.5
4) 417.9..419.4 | 0.12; 17.7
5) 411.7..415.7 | 0.13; 17.8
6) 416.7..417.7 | 0.12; 16.7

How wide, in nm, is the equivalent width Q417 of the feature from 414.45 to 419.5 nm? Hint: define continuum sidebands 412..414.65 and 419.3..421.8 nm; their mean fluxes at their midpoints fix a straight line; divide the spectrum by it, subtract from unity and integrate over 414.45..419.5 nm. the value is 0.157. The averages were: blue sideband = 17.5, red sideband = 18.8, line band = 17.6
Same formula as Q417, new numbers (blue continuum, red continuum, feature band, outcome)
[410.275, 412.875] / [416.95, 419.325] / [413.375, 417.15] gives -0.431 nm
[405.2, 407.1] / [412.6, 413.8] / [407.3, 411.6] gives 0.444 nm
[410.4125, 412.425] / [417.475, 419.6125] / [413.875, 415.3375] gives -0.155 nm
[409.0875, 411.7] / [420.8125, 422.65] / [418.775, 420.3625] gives 0.177 nm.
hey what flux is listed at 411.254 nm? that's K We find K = 16.25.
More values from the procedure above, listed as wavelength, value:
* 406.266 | 15.39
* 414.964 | 19.59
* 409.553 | 15.46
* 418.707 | 18.49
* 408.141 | 16.86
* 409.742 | 14.69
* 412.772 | 15.9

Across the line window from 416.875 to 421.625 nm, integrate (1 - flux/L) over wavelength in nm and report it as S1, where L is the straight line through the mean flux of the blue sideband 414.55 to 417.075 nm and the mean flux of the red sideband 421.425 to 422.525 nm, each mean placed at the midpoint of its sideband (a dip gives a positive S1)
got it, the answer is 0.44 nm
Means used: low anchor 18.5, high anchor 20.3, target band 17.7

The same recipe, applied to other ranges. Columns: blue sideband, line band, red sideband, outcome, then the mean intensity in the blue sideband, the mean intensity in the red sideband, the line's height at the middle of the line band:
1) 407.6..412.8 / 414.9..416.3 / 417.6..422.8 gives -0.07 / 16.1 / 18.4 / 17.3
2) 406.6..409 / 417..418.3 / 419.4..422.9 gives 0.23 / 17.3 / 19.2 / 18.7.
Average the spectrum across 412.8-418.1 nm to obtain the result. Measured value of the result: 17.5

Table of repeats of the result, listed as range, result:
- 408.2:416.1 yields 16.8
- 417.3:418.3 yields 14.3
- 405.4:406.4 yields 18.3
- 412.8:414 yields 17.9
